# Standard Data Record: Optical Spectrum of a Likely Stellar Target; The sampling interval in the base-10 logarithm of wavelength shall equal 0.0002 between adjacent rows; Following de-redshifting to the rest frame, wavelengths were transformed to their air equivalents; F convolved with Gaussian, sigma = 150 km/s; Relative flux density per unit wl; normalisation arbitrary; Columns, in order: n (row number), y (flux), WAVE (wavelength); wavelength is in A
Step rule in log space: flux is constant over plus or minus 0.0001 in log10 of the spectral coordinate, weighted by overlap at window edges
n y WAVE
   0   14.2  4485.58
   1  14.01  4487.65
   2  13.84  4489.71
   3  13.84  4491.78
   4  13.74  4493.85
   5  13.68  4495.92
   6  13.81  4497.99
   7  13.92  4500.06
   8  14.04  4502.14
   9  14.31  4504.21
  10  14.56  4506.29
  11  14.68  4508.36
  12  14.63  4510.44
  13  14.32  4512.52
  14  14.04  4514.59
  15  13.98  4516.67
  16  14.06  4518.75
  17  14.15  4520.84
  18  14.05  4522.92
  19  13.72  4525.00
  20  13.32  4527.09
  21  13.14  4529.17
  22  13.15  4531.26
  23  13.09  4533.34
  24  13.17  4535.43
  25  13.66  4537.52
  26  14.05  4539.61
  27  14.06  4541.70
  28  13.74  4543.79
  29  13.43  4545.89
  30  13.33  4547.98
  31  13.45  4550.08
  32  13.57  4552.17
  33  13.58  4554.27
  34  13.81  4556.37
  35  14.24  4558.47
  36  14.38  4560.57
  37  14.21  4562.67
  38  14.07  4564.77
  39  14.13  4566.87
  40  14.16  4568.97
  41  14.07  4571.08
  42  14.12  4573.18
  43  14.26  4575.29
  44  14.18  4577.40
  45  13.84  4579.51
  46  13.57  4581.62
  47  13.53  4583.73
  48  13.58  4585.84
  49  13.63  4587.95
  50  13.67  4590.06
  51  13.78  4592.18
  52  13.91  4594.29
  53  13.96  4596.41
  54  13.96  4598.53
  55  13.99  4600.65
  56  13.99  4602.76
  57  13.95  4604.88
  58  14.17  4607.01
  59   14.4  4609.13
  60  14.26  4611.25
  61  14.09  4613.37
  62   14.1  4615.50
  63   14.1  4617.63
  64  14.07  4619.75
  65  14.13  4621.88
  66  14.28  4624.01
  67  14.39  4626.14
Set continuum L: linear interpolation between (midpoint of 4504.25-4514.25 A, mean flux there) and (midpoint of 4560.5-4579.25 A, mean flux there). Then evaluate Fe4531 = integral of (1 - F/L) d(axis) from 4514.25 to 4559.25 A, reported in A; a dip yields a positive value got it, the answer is 2.12 A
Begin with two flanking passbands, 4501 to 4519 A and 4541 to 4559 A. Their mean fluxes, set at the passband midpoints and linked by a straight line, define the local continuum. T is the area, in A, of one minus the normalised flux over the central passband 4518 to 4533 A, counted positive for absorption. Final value 0.5 A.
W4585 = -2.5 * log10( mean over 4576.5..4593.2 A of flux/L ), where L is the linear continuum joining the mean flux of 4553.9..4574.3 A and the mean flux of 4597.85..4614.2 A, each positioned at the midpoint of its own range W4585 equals 0.030 mag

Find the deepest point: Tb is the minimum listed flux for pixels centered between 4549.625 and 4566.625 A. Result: 13.45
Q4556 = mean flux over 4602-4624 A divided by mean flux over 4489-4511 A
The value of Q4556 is 1.00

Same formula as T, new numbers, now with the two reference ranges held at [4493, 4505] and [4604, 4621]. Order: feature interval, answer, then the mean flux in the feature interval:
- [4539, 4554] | 0.4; 13.6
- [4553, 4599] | 0.4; 13.9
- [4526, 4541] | 0.6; 13.4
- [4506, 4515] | -0.3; 14.5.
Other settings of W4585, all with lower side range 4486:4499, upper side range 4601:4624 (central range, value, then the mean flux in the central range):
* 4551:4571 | 0.00 mag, 14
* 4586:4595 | 0.03 mag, 13.7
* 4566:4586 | 0.01 mag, 14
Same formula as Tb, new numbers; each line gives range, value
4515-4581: 13.09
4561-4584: 13.53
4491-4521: 13.68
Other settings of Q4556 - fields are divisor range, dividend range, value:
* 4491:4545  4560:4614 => 1.01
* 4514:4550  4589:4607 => 1.02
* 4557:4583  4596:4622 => 1.00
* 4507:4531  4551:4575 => 1.00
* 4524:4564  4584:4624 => 1.03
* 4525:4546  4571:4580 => 1.05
